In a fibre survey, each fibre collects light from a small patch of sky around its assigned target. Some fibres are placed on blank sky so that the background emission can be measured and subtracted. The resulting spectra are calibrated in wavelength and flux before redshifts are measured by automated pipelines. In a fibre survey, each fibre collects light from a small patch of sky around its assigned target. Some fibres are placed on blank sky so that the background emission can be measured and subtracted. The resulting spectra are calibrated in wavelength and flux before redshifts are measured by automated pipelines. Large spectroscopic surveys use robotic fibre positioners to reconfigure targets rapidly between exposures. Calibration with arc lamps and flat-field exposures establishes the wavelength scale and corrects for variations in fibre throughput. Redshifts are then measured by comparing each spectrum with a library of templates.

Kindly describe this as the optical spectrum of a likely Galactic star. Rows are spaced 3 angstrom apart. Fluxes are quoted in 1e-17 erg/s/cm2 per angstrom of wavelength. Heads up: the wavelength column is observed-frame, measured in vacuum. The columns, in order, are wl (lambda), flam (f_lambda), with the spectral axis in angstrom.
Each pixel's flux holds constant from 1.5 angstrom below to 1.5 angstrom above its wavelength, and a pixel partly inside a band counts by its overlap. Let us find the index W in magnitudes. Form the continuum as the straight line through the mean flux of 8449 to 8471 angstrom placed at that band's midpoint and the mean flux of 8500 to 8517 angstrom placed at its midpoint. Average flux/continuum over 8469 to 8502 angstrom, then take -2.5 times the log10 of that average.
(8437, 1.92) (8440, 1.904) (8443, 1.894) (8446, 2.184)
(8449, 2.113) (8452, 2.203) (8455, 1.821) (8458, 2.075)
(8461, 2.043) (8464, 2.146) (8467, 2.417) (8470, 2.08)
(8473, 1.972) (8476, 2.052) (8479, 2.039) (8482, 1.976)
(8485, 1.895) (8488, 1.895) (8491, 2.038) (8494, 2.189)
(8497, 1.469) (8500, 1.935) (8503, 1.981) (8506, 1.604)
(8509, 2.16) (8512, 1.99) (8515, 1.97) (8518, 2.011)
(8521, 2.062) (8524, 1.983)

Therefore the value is 0.04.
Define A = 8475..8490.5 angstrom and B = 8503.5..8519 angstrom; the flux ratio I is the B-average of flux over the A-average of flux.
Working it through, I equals 1.0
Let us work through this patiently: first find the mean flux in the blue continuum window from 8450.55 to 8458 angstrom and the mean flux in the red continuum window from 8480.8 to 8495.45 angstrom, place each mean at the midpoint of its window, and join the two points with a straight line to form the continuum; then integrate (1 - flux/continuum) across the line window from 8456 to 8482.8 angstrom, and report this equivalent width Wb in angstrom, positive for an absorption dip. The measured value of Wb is -0.99 angstrom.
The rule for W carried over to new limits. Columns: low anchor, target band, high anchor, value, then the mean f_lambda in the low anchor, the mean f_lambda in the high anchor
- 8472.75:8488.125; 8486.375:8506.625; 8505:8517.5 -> 0.04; 1.98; 1.95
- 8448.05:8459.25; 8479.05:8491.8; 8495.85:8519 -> 0.00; 2.05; 1.89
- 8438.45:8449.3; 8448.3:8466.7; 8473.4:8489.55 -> -0.05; 2.01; 1.97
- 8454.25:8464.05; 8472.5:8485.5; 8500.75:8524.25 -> 0.00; 2.02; 1.97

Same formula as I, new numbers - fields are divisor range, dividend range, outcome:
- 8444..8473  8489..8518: 0.92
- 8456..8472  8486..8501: 0.89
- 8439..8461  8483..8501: 0.94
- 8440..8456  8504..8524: 0.97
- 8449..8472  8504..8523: 0.93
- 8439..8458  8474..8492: 0.98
